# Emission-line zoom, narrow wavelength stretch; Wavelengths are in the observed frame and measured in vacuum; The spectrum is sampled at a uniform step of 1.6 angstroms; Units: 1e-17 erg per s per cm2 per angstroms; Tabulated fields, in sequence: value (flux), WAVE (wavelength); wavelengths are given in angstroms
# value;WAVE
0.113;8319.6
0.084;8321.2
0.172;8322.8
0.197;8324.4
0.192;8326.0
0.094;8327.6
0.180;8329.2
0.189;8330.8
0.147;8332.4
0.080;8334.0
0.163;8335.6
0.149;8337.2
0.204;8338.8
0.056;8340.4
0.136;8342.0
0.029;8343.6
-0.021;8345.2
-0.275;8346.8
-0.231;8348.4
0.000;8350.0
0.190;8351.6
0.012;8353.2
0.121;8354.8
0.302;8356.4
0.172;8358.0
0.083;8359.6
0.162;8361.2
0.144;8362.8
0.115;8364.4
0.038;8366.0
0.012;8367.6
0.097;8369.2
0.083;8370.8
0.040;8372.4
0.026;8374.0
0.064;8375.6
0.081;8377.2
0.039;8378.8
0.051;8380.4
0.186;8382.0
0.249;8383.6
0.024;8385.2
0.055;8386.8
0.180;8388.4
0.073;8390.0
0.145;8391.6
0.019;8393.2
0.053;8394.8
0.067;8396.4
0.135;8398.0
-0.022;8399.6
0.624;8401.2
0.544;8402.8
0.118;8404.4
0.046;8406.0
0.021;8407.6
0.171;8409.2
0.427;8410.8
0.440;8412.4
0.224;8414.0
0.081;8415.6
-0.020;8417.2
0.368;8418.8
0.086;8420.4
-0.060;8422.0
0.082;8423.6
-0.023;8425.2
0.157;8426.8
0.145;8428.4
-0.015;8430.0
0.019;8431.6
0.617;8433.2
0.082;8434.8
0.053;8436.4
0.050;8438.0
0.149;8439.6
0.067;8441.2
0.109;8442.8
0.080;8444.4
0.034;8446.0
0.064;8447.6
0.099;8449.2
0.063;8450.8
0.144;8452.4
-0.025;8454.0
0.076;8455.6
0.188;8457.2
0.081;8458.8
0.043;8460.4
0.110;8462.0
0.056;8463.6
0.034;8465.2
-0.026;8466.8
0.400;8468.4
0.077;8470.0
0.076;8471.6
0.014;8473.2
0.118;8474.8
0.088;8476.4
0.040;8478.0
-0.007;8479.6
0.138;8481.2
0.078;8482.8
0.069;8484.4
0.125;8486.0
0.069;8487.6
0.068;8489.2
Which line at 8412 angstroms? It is H-gamma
